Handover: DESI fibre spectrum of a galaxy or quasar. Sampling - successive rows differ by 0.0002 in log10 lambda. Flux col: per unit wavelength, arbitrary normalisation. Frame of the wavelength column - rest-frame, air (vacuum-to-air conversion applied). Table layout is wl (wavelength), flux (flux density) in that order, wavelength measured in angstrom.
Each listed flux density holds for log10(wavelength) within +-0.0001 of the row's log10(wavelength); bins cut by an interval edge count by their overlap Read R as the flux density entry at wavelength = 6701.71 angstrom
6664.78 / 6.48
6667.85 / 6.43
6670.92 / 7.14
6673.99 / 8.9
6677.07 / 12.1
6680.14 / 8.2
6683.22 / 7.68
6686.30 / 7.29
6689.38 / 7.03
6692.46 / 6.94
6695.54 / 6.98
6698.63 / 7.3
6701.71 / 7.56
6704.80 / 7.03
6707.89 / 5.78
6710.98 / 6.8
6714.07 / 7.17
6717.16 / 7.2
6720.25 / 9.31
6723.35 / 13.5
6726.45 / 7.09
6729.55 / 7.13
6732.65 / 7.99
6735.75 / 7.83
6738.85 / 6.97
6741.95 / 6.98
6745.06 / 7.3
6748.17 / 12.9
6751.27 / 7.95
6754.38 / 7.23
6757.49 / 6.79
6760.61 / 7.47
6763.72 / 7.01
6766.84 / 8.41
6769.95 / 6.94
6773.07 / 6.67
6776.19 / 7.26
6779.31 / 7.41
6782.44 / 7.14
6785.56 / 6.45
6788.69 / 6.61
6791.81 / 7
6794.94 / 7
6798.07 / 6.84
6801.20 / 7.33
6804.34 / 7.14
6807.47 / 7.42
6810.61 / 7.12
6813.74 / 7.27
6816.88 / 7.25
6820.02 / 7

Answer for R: 7.56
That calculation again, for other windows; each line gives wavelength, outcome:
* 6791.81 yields 7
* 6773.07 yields 6.67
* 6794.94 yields 7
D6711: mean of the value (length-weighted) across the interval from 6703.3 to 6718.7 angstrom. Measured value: 6.8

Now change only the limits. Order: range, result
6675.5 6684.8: 9.31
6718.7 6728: 9.96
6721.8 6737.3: 8.7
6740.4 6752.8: 8.79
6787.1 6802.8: 6.95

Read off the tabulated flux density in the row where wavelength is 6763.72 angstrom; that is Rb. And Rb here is 7.01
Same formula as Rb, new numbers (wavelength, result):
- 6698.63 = 7.3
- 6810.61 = 7.12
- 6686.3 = 7.29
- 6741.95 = 6.98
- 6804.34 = 7.14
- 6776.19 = 7.26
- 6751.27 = 7.95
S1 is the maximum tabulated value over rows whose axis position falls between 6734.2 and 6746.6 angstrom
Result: 7.83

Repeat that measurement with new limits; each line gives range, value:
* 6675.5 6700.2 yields 12.1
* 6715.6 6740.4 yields 13.5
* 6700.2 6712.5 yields 7.56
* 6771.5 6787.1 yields 7.41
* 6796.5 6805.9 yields 7.33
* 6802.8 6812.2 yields 7.42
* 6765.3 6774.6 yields 8.41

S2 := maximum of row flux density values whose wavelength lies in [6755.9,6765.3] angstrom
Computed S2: 7.47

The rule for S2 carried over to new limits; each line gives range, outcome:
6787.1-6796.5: 7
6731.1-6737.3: 7.99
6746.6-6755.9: 12.9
